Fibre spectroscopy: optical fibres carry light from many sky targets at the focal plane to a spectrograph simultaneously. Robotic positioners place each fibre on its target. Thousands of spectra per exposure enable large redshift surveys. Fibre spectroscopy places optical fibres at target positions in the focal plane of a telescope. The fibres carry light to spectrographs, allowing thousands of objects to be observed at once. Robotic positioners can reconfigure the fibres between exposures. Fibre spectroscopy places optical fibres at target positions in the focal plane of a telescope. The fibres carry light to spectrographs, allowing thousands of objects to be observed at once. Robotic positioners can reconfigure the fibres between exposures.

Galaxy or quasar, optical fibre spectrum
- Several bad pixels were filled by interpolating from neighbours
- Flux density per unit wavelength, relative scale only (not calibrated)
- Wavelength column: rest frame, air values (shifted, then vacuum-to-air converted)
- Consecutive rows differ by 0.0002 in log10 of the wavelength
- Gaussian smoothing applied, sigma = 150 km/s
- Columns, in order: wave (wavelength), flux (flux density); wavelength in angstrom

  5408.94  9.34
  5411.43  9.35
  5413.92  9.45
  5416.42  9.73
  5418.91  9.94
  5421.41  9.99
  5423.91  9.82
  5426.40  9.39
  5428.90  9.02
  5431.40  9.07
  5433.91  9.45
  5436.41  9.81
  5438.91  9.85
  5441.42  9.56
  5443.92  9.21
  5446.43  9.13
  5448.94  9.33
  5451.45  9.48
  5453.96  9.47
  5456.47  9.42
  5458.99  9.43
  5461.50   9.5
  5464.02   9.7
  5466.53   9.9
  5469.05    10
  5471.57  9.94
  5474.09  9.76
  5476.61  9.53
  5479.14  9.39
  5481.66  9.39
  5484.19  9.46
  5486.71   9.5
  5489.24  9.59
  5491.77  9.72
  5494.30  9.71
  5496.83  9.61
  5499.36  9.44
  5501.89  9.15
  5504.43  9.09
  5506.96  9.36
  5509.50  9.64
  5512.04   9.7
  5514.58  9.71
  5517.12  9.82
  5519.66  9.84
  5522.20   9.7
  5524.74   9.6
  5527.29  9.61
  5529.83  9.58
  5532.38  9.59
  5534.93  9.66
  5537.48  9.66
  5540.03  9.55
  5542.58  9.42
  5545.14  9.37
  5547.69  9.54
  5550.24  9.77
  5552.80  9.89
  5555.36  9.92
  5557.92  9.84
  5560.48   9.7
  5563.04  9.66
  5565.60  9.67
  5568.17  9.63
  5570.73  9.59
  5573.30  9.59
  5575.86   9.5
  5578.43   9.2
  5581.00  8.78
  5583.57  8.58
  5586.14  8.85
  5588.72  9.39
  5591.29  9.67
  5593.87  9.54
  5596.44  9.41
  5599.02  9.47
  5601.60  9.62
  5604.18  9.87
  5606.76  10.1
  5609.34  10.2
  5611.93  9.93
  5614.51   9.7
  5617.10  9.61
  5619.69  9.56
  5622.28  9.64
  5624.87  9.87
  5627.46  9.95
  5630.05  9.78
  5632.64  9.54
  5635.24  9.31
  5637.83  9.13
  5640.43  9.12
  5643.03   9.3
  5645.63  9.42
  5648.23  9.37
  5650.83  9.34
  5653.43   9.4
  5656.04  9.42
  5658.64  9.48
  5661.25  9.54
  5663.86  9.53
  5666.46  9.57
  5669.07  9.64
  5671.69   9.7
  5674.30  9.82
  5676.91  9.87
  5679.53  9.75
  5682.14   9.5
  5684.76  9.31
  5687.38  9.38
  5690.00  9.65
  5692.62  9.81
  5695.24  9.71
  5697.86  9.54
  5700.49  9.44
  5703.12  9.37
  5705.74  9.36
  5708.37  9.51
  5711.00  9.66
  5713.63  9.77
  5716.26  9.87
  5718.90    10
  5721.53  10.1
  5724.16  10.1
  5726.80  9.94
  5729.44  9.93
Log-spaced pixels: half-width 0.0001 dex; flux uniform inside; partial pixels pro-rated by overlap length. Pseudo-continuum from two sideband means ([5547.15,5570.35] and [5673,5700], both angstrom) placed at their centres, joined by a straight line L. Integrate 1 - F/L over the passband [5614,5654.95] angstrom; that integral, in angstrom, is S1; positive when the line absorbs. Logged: 0.74 angstrom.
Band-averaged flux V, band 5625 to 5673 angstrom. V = 9.48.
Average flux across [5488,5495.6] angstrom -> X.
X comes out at 9.67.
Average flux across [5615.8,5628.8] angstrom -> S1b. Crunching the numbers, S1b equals 9.72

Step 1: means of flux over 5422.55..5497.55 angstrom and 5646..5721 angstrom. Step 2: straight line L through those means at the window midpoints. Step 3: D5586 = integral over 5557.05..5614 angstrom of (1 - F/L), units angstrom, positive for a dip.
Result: 0.2 angstrom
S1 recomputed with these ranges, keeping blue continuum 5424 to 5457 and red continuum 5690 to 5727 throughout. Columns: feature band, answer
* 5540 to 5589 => 0.4 angstrom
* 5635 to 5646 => 0.5 angstrom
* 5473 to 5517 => -0.2 angstrom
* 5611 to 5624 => -0.1 angstrom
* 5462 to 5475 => -0.5 angstrom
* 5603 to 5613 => -0.4 angstrom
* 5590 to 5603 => 0.1 angstrom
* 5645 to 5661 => 0.4 angstrom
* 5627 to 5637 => 0.0 angstrom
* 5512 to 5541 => -0.5 angstrom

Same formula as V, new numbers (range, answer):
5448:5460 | 9.43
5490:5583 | 9.57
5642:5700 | 9.55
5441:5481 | 9.54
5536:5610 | 9.55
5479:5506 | 9.46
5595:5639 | 9.69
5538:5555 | 9.61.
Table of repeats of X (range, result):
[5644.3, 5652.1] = 9.38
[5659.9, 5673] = 9.59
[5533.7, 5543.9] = 9.57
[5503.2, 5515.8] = 9.5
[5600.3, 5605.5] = 9.75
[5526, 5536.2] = 9.61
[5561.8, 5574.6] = 9.63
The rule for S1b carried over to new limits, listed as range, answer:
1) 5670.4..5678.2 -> 9.8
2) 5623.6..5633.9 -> 9.79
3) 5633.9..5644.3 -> 9.21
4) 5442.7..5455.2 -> 9.32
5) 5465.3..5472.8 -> 9.94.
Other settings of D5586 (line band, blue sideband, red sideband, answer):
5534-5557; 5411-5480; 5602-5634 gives 0.1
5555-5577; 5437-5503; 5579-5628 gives -0.3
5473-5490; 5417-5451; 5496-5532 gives 0.1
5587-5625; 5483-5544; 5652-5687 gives -0.5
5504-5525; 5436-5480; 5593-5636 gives 0.0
